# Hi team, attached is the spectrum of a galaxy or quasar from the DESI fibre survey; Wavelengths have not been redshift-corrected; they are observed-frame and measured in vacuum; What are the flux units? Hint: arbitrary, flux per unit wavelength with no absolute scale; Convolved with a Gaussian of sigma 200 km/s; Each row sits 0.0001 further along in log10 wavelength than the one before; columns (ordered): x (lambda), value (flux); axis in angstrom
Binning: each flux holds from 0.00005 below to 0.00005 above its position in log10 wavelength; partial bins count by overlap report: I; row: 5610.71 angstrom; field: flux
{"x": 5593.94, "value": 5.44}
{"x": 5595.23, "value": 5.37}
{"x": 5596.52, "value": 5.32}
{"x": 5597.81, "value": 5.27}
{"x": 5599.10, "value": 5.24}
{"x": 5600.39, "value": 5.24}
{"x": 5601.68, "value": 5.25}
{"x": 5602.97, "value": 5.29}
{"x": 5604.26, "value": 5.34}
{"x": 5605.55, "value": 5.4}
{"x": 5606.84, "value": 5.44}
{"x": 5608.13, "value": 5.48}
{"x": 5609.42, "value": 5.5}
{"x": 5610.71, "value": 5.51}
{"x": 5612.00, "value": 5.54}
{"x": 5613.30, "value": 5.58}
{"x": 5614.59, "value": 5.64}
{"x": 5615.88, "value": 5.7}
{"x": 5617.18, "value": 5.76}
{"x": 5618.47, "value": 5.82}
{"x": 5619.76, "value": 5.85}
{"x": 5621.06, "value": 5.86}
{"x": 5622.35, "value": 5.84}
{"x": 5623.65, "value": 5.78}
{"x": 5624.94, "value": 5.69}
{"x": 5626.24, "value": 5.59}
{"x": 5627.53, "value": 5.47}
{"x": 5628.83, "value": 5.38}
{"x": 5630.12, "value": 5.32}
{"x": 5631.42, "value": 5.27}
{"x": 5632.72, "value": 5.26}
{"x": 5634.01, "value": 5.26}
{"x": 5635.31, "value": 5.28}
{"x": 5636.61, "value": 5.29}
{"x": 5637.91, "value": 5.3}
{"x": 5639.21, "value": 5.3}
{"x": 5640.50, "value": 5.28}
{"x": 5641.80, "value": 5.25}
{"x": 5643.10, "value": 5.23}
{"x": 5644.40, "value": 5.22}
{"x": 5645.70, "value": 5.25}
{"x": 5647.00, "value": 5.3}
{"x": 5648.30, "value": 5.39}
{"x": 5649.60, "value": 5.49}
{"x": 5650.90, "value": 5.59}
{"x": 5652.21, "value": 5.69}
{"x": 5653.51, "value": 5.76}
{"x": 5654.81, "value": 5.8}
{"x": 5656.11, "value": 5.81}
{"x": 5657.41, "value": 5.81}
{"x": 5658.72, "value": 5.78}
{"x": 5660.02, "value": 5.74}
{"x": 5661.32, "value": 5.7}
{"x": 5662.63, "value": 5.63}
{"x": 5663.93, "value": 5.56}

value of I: 5.51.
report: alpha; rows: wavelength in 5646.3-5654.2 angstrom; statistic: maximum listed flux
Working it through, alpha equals 5.76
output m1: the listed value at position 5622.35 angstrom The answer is 5.84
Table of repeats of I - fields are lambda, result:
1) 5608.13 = 5.48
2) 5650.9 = 5.59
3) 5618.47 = 5.82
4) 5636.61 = 5.29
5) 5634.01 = 5.26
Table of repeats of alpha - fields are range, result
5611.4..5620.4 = 5.85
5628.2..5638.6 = 5.38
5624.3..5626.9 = 5.69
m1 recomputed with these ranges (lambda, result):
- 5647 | 5.3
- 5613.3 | 5.58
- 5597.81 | 5.27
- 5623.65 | 5.78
